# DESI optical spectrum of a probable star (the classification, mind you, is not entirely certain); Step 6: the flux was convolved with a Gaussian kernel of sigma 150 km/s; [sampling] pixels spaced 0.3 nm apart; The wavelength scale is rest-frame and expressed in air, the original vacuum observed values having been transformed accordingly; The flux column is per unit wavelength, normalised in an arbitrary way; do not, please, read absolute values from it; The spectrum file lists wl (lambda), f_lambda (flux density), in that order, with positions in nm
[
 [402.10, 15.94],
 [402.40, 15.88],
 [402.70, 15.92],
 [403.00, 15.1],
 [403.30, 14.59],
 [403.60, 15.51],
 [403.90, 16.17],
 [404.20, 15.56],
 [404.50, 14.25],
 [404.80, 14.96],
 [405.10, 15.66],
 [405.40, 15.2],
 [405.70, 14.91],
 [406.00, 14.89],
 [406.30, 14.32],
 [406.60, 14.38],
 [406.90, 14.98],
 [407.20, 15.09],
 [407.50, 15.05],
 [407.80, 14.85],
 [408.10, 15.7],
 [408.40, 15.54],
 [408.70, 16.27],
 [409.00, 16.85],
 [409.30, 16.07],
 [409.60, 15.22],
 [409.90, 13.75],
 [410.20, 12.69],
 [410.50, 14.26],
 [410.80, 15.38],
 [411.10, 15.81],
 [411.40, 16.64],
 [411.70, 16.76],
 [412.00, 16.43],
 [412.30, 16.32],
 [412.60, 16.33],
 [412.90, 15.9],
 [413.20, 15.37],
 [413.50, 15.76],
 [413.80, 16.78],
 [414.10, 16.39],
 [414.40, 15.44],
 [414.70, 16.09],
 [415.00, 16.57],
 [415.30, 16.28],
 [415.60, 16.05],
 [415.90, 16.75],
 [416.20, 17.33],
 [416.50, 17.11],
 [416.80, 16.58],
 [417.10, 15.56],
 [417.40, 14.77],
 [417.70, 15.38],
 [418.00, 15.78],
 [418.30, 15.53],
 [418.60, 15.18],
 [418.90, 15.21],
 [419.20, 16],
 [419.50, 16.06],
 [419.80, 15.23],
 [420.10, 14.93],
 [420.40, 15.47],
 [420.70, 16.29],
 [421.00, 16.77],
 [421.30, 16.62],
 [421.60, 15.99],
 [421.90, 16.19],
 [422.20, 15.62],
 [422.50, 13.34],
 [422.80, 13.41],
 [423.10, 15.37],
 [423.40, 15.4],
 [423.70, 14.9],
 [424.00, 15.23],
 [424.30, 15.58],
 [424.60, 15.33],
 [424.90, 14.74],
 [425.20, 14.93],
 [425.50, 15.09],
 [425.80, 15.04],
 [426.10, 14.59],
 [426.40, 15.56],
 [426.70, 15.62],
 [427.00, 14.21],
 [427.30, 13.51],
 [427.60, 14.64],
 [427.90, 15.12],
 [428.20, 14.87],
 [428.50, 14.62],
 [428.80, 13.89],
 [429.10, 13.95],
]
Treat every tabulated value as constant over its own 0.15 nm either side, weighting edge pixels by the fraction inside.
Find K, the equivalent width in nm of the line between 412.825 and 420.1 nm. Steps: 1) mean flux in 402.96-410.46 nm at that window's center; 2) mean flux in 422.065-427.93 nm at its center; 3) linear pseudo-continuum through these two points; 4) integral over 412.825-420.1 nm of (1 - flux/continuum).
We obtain -0.475 nm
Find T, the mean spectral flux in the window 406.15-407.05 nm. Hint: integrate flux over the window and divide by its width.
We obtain 14.6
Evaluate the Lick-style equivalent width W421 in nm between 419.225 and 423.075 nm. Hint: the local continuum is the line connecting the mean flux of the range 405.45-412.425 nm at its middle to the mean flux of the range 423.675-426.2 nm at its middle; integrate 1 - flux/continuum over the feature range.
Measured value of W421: -0.10 nm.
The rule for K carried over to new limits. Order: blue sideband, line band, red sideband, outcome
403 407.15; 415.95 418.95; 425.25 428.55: -0.198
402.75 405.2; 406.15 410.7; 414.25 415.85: 0.173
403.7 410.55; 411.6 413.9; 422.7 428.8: -0.178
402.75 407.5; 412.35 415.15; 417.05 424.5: -0.150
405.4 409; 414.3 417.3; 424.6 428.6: -0.269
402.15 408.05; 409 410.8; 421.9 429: 0.046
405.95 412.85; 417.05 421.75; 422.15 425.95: -0.193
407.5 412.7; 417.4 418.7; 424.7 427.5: -0.018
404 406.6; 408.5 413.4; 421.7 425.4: -0.213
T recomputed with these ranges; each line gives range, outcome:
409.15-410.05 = 15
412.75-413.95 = 16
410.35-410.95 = 14.8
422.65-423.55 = 14.7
